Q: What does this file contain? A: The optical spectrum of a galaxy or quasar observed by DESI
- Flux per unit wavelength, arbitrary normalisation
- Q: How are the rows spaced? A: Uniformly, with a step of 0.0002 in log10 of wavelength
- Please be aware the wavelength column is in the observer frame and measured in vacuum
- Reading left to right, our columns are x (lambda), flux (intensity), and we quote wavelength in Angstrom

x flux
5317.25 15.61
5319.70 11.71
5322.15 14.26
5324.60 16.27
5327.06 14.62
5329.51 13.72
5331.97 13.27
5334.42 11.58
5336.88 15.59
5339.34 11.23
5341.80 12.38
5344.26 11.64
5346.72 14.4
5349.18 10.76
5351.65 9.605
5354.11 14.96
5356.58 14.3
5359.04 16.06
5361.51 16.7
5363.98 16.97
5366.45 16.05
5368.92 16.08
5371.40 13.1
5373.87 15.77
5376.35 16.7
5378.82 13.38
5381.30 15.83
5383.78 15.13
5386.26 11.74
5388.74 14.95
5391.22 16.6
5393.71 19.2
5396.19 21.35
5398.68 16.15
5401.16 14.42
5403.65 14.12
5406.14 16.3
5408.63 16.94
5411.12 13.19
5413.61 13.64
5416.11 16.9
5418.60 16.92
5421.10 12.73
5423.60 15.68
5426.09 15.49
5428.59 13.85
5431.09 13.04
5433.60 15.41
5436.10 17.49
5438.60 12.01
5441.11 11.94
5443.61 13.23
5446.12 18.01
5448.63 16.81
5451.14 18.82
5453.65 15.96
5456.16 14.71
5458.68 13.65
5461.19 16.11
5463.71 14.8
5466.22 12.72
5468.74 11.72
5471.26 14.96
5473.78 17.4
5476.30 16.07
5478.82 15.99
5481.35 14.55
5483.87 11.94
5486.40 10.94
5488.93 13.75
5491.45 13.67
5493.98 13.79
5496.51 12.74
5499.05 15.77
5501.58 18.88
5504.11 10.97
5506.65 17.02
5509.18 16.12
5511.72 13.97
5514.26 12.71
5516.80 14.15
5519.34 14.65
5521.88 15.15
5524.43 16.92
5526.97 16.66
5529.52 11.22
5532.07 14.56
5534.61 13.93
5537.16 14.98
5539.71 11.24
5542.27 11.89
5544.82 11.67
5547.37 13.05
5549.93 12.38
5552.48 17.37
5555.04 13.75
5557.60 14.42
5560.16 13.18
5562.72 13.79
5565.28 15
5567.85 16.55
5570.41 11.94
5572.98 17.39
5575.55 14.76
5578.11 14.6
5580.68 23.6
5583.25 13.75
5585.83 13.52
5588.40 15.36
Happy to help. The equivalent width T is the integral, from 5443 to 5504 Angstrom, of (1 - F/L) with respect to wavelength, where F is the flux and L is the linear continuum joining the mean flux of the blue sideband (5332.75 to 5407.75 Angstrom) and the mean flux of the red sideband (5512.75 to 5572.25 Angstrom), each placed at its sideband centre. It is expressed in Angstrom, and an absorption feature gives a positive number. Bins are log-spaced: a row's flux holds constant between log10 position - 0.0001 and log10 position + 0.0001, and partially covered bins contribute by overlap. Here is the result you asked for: -2.16 Angstrom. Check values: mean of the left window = 14.8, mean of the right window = 14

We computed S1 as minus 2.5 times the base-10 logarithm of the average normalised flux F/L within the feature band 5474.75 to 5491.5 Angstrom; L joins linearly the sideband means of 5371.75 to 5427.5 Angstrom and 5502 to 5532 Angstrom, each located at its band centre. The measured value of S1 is 0.07 mag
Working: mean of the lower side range 15.6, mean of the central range 13.9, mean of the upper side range 14.6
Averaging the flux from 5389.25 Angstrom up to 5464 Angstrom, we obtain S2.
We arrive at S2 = 15.5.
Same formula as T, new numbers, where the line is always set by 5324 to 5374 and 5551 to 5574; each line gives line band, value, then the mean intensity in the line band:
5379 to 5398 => -2.8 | 16.2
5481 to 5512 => 0.8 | 14.2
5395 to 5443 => -2.9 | 15.1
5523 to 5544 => 1.1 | 13.9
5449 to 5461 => -1.3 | 15.9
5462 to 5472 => 0.6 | 13.6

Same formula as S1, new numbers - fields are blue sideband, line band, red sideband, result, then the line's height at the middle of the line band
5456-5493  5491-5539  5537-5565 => -0.06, 13.8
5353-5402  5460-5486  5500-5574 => 0.03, 14.9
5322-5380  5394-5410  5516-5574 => -0.18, 14.1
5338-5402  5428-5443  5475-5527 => 0.06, 14.7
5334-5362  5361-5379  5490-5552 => -0.18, 13.3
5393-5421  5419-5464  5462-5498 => 0.00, 15.1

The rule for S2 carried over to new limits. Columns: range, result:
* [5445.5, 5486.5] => 15.1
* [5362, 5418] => 15.7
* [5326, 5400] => 14.7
